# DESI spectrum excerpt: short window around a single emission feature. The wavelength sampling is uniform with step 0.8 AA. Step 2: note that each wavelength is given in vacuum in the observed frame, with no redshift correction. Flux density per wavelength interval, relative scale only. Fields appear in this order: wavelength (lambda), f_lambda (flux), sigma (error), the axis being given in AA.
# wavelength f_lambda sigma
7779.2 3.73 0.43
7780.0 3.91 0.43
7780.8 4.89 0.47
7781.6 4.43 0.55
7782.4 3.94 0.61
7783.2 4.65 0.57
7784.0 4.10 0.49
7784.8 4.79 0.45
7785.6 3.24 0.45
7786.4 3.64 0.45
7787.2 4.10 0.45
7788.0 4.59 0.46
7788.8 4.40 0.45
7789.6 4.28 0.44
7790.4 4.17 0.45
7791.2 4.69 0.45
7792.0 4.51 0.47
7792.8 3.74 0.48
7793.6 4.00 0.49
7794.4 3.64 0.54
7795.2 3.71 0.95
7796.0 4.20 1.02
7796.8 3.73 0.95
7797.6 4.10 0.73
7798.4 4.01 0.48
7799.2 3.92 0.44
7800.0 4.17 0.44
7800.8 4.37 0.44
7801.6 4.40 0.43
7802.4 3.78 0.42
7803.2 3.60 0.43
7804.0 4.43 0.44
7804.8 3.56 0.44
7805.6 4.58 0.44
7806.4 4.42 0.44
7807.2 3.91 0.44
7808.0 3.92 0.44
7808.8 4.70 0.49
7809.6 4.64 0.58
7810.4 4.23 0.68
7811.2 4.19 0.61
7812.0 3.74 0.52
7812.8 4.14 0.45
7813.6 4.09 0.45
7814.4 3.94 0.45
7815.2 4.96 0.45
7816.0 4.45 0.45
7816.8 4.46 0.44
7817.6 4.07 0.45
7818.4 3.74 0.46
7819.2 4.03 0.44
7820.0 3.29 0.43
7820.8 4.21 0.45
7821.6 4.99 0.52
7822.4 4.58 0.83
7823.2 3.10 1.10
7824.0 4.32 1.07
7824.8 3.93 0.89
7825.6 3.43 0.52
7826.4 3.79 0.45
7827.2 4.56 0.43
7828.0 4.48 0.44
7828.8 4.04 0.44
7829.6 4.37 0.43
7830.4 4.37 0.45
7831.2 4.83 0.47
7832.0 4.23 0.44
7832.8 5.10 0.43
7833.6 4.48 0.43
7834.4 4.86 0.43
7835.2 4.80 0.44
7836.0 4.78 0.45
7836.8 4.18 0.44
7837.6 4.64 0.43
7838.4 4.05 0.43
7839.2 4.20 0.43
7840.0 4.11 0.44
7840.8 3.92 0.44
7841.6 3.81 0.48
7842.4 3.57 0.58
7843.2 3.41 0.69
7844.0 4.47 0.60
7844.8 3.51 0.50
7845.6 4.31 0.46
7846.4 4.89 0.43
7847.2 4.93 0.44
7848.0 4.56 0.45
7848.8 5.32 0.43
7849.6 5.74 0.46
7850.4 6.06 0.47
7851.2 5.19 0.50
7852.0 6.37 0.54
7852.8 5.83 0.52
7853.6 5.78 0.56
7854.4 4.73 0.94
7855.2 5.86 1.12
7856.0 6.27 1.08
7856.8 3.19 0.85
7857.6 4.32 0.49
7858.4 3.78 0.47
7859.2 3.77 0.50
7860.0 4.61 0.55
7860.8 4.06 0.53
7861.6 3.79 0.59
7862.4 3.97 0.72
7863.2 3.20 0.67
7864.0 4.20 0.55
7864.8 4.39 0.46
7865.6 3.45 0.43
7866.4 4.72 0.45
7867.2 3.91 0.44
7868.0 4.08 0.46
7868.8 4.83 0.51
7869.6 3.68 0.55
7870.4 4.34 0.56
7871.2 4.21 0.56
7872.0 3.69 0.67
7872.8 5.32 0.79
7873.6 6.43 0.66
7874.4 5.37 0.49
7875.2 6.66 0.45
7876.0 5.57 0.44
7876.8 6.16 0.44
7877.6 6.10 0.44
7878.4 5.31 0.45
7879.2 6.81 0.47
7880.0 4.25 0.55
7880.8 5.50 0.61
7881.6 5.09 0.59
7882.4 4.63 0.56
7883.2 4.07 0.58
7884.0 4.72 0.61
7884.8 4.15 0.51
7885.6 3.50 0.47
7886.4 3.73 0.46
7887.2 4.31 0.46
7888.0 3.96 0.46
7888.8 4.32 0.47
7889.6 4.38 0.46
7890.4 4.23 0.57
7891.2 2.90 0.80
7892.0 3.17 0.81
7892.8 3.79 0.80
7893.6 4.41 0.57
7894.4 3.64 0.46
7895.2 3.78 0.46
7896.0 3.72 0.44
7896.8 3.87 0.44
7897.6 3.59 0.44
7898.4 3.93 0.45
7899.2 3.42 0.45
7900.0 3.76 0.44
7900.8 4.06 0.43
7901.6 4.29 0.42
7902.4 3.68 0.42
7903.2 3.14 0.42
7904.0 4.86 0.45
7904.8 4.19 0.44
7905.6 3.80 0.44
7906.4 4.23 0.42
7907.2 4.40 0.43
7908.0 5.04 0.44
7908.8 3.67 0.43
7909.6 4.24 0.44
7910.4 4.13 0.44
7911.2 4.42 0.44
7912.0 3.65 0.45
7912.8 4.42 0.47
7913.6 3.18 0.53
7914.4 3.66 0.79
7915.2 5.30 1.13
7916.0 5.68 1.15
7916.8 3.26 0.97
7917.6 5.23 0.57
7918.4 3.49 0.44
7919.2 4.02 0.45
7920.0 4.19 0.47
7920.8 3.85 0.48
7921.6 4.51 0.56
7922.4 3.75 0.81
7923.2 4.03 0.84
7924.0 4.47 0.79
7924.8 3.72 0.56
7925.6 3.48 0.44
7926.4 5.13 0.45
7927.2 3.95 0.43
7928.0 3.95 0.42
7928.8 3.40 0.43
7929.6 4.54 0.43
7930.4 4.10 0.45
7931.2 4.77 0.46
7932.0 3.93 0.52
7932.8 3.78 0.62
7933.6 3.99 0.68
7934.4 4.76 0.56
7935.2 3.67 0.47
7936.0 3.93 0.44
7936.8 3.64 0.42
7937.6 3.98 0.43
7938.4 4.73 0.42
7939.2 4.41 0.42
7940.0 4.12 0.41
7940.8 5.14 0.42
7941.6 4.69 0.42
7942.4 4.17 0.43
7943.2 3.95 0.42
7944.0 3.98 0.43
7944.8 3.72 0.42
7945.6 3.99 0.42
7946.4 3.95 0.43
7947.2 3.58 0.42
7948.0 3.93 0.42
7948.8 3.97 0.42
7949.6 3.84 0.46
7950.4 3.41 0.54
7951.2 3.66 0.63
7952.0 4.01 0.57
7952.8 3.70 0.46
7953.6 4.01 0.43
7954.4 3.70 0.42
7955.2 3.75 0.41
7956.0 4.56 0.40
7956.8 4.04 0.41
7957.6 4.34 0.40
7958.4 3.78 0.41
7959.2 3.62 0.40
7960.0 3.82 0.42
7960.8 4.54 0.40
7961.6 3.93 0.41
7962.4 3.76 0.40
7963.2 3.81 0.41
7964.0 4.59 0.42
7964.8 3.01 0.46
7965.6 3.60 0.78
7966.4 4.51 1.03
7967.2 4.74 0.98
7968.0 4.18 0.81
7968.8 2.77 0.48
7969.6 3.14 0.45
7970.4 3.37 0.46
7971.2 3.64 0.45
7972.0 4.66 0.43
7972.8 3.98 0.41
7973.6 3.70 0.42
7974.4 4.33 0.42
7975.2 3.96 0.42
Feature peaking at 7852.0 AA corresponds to H-alpha 6563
